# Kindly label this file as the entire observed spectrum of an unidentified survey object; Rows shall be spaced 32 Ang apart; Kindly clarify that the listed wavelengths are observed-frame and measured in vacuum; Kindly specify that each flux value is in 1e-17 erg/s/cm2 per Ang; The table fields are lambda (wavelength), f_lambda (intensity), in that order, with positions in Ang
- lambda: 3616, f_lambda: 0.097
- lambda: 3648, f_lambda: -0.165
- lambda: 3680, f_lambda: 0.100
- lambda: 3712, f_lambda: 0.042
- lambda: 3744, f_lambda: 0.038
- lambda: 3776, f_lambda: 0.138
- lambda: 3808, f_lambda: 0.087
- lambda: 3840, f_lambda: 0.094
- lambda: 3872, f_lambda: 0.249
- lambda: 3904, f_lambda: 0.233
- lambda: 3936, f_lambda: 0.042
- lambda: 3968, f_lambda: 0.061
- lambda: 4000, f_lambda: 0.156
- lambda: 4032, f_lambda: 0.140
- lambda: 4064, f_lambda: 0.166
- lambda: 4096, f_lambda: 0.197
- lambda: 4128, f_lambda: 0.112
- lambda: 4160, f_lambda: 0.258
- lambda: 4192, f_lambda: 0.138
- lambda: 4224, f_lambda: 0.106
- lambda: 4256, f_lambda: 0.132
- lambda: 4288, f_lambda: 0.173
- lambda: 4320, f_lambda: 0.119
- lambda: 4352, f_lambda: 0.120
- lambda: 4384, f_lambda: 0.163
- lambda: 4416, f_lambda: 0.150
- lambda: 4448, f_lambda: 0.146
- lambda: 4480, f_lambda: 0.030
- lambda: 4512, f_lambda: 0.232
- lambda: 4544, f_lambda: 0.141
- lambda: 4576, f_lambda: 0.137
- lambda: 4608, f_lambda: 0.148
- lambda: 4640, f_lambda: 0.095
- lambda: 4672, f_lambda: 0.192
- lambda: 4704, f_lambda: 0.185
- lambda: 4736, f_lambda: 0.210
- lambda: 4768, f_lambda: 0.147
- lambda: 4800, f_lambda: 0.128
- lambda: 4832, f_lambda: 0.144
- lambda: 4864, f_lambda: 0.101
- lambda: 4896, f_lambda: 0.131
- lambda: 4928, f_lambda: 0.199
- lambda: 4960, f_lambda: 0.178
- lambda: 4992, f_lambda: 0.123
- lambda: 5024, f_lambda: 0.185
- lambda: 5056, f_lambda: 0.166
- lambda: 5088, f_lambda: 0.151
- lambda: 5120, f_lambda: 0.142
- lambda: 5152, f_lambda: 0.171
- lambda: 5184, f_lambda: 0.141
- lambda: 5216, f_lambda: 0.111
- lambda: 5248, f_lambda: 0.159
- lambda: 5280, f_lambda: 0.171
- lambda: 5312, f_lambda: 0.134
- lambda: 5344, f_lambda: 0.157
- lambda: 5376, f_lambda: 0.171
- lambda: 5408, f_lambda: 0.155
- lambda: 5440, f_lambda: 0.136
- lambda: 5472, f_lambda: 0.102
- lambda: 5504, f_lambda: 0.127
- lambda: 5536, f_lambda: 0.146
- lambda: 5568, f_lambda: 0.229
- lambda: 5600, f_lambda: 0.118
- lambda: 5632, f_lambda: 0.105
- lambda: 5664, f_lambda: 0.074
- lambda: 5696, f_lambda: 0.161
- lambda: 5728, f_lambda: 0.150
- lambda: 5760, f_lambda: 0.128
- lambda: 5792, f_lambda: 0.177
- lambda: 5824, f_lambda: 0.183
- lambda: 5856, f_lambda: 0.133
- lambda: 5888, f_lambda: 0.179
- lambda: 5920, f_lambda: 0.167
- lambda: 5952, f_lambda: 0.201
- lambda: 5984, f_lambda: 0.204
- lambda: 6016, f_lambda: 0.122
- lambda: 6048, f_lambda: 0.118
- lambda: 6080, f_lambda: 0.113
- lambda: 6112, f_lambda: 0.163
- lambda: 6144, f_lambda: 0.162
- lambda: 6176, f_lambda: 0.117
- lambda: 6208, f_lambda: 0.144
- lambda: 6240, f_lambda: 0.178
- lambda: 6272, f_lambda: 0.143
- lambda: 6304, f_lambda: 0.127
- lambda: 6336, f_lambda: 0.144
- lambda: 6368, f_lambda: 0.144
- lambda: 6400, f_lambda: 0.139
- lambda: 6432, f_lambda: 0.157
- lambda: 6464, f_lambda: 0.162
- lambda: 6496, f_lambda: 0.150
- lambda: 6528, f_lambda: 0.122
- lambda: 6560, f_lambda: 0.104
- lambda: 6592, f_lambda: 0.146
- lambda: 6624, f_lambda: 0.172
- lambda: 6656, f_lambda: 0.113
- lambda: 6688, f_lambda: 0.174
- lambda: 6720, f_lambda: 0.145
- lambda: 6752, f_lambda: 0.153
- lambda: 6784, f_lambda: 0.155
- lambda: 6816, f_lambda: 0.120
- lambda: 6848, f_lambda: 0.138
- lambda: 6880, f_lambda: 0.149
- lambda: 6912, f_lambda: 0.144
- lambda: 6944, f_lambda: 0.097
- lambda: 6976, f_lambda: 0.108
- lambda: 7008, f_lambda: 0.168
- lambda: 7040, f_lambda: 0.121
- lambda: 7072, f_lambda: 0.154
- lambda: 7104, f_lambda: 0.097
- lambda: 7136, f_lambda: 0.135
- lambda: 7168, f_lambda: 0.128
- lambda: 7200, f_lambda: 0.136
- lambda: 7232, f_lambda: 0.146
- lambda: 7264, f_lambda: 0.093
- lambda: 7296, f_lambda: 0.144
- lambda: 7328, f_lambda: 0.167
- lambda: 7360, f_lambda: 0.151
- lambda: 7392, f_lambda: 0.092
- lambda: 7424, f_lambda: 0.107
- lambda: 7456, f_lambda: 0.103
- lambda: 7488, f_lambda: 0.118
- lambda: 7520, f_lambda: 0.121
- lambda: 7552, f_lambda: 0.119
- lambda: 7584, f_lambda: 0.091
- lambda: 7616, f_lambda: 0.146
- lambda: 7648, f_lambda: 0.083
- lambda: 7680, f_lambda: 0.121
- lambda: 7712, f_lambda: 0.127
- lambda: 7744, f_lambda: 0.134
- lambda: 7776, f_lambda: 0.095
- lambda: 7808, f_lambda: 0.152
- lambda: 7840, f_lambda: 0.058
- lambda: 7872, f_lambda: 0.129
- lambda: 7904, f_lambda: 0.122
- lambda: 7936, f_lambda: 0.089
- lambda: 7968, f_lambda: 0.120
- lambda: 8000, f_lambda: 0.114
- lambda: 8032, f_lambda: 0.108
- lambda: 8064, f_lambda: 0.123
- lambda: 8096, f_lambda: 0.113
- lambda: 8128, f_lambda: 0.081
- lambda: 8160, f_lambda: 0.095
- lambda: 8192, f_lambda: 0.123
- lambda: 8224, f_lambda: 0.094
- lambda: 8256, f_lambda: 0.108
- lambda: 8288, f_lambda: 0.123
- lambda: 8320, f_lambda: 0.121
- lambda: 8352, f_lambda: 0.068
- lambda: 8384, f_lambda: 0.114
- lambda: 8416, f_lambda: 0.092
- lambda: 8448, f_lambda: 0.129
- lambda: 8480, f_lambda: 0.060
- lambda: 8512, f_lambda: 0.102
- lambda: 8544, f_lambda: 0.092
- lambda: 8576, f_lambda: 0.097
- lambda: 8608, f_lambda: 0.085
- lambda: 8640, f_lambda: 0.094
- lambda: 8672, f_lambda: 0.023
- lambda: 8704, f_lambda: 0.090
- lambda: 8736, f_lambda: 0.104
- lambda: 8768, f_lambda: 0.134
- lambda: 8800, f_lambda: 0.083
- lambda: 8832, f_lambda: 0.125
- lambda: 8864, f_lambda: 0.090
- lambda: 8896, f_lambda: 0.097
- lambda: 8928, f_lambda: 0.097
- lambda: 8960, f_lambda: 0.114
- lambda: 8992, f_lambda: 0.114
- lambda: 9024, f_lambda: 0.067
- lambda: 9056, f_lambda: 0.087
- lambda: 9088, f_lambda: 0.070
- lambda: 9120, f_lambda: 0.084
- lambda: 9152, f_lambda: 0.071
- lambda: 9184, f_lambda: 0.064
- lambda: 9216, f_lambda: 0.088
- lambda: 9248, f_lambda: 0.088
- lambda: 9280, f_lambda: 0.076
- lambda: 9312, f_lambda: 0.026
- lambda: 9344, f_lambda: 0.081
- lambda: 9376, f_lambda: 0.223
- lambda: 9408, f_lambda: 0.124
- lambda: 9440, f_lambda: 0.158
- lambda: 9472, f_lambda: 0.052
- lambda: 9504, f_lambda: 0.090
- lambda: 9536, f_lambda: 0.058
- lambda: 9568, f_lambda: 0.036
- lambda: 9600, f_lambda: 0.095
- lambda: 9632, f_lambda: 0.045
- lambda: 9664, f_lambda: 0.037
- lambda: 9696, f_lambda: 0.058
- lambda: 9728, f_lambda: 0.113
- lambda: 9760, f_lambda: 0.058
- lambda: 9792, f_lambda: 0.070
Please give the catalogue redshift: 0.00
